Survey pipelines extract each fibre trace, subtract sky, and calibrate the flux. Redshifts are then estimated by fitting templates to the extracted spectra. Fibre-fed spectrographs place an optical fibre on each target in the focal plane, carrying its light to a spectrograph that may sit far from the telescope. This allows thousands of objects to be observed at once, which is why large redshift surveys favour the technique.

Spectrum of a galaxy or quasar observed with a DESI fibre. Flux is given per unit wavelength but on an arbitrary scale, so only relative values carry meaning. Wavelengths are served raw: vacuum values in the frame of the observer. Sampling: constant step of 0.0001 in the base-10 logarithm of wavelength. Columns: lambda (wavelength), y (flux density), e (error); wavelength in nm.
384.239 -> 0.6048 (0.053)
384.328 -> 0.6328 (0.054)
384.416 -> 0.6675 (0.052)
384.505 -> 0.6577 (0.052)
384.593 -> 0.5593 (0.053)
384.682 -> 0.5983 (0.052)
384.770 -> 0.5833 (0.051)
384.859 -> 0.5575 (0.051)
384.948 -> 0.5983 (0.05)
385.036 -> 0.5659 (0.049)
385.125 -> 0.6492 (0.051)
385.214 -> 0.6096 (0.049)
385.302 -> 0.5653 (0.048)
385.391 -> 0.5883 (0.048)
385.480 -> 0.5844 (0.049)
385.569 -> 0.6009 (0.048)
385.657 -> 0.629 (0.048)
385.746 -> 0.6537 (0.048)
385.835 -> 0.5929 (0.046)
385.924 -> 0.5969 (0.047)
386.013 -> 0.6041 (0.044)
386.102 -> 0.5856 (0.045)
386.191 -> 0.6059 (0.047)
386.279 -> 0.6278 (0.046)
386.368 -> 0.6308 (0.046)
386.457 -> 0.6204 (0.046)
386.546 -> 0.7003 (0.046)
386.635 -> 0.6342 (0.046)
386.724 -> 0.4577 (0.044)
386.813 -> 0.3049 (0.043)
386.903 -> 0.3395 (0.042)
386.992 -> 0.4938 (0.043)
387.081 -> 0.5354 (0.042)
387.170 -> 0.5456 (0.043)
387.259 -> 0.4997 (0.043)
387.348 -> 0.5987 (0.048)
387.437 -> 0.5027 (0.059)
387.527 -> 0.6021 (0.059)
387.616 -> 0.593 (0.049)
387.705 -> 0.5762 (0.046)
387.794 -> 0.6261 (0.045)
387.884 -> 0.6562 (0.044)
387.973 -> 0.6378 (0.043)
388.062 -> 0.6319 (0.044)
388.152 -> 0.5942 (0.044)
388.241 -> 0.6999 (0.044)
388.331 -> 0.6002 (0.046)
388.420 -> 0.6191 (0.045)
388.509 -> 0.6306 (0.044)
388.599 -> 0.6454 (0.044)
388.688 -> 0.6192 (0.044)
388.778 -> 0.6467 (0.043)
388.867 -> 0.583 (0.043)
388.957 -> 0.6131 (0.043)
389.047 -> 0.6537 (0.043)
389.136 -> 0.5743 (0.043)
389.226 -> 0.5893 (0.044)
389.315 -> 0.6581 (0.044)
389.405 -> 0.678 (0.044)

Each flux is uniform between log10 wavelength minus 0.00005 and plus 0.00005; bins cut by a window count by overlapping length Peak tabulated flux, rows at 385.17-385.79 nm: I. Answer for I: 0.6537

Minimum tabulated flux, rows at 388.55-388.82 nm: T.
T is 0.6192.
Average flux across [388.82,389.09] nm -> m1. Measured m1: 0.616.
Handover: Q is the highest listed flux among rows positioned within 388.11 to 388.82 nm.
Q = 0.6999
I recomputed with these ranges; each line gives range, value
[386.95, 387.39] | 0.5987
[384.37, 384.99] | 0.6675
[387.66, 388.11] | 0.6562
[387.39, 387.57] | 0.6021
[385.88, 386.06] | 0.6041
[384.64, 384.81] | 0.5983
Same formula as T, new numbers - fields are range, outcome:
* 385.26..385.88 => 0.5653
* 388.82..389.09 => 0.583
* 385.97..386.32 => 0.5856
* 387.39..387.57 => 0.5027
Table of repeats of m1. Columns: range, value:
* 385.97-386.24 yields 0.601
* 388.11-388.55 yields 0.63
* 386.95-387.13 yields 0.516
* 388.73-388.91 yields 0.615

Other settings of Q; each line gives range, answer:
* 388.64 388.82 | 0.6467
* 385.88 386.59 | 0.7003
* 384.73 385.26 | 0.6492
